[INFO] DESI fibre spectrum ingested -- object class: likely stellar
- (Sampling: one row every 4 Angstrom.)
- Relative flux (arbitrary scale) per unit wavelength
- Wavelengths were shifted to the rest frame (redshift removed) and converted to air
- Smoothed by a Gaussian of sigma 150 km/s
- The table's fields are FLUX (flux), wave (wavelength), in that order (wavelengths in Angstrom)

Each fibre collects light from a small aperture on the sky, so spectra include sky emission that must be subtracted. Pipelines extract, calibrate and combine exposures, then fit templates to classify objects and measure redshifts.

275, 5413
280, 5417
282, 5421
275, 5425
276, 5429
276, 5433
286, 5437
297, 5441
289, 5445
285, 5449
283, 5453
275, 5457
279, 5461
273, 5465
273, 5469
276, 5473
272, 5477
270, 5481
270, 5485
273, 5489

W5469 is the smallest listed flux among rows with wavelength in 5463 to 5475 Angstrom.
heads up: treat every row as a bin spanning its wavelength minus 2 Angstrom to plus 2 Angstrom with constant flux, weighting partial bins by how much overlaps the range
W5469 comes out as 273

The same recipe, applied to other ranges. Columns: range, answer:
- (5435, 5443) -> 286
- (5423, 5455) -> 275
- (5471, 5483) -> 270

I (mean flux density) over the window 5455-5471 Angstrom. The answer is 275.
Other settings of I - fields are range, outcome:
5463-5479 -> 274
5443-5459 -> 283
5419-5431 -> 278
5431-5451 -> 287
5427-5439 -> 279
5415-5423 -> 281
